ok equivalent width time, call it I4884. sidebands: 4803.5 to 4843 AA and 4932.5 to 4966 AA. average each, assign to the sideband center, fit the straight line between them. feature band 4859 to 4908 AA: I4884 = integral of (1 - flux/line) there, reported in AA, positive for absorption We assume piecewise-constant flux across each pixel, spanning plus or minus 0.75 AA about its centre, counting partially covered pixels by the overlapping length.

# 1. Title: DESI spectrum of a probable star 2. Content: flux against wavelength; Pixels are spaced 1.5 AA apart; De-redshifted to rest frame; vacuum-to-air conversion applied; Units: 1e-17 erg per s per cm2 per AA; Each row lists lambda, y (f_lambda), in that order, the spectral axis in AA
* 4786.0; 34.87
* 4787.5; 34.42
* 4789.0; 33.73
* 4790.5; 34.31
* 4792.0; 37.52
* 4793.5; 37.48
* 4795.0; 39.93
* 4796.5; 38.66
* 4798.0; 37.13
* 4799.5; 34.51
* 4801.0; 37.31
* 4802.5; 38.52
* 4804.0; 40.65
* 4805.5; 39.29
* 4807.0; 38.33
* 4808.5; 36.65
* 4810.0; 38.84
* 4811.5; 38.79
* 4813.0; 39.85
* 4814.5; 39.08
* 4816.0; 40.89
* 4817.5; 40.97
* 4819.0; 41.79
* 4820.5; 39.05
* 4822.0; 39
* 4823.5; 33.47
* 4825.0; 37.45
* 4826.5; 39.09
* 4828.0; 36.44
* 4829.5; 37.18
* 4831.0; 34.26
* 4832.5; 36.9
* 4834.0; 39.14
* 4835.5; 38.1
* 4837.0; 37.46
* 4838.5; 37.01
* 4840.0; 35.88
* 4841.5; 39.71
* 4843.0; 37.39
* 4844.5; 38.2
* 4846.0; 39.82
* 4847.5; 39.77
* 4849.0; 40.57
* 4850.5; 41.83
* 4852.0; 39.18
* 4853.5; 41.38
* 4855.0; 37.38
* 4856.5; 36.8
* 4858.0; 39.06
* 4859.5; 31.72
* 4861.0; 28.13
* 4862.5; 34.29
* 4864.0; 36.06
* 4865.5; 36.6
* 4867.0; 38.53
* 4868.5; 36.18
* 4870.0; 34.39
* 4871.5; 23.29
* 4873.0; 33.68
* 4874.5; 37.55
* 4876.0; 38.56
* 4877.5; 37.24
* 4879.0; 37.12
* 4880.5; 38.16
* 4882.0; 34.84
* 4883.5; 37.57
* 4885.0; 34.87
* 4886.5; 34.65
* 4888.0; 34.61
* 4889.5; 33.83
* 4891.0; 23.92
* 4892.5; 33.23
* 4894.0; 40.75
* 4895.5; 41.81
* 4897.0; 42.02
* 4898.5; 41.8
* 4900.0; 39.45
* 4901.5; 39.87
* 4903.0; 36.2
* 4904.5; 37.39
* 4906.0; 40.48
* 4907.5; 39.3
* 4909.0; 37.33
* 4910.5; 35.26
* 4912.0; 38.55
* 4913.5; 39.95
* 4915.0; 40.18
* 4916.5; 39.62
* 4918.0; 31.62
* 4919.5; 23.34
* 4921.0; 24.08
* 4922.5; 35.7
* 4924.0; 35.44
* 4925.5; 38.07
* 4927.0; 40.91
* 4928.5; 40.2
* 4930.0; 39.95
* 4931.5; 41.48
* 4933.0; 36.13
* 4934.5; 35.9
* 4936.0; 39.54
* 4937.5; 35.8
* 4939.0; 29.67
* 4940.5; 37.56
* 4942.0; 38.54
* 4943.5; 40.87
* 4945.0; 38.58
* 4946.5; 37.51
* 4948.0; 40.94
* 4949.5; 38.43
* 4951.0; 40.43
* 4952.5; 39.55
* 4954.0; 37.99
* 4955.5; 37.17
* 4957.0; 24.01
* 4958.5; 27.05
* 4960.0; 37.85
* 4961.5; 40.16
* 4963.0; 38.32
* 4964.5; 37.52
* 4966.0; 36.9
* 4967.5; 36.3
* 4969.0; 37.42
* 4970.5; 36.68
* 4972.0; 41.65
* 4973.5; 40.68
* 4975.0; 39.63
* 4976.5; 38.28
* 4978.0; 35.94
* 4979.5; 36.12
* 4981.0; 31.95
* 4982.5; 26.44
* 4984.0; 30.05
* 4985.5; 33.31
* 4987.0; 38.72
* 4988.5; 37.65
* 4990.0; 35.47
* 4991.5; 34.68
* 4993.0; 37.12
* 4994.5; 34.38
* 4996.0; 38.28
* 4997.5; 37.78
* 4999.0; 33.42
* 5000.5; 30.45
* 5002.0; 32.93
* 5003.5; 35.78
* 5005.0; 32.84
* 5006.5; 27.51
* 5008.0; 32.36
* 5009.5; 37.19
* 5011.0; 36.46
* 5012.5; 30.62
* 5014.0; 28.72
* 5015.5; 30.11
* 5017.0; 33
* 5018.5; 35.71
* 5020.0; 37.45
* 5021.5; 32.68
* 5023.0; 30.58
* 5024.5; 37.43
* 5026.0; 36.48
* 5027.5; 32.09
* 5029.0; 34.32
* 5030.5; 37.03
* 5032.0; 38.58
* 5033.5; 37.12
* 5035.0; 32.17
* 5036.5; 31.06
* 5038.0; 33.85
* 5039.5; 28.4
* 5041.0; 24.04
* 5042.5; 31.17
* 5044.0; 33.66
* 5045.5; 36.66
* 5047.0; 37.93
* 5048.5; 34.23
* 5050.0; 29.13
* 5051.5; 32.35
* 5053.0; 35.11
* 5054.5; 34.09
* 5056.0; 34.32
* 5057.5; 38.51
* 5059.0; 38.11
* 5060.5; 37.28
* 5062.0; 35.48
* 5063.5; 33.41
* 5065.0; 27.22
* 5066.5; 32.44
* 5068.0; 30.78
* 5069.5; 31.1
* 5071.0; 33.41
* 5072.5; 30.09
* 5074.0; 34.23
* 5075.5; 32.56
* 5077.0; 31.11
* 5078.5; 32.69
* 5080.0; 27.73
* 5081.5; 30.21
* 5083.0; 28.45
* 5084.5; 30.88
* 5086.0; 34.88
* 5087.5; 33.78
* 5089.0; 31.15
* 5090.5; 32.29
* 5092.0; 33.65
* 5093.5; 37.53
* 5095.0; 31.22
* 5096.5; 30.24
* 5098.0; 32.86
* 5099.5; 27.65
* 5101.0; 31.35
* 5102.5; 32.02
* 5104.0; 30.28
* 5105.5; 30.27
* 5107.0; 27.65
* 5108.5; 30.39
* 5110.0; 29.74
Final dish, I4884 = 2.0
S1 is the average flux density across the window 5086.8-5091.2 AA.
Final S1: 32.4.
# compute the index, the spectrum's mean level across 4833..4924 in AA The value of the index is 36.5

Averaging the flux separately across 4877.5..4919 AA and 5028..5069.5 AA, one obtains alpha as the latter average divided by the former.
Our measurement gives 0.91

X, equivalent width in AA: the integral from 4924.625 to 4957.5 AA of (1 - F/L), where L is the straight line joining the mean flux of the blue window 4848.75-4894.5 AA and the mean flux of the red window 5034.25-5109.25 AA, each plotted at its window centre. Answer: -3.2 AA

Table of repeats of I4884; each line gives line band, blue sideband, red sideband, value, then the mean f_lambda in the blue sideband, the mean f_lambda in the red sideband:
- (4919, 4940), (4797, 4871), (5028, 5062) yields 0.3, 37.7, 34.1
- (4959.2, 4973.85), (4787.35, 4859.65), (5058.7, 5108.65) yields -1.5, 38.1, 31.9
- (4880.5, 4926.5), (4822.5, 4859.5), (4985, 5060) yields 0.5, 37.9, 34.1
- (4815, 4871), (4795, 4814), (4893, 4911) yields 1.6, 38.3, 39.3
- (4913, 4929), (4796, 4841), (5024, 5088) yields 0.3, 38.1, 33.1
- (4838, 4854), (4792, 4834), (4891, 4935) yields -0.5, 38.2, 37.2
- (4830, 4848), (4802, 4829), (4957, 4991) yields 0.3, 38.8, 35.8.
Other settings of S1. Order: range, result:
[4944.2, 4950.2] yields 38.9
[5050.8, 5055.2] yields 33.9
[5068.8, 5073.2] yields 31.6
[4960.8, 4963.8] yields 39.2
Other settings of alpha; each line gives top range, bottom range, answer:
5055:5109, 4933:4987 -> 0.88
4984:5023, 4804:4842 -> 0.89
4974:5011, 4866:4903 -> 0.96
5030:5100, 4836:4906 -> 0.89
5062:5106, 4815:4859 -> 0.82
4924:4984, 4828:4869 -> 0.99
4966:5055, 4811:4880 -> 0.92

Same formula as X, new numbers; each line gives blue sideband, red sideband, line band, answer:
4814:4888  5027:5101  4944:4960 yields -0.6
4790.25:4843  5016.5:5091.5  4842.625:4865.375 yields -0.1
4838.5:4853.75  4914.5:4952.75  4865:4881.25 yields 1.2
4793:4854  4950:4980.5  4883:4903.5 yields 0.5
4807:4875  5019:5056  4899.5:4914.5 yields -1.0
